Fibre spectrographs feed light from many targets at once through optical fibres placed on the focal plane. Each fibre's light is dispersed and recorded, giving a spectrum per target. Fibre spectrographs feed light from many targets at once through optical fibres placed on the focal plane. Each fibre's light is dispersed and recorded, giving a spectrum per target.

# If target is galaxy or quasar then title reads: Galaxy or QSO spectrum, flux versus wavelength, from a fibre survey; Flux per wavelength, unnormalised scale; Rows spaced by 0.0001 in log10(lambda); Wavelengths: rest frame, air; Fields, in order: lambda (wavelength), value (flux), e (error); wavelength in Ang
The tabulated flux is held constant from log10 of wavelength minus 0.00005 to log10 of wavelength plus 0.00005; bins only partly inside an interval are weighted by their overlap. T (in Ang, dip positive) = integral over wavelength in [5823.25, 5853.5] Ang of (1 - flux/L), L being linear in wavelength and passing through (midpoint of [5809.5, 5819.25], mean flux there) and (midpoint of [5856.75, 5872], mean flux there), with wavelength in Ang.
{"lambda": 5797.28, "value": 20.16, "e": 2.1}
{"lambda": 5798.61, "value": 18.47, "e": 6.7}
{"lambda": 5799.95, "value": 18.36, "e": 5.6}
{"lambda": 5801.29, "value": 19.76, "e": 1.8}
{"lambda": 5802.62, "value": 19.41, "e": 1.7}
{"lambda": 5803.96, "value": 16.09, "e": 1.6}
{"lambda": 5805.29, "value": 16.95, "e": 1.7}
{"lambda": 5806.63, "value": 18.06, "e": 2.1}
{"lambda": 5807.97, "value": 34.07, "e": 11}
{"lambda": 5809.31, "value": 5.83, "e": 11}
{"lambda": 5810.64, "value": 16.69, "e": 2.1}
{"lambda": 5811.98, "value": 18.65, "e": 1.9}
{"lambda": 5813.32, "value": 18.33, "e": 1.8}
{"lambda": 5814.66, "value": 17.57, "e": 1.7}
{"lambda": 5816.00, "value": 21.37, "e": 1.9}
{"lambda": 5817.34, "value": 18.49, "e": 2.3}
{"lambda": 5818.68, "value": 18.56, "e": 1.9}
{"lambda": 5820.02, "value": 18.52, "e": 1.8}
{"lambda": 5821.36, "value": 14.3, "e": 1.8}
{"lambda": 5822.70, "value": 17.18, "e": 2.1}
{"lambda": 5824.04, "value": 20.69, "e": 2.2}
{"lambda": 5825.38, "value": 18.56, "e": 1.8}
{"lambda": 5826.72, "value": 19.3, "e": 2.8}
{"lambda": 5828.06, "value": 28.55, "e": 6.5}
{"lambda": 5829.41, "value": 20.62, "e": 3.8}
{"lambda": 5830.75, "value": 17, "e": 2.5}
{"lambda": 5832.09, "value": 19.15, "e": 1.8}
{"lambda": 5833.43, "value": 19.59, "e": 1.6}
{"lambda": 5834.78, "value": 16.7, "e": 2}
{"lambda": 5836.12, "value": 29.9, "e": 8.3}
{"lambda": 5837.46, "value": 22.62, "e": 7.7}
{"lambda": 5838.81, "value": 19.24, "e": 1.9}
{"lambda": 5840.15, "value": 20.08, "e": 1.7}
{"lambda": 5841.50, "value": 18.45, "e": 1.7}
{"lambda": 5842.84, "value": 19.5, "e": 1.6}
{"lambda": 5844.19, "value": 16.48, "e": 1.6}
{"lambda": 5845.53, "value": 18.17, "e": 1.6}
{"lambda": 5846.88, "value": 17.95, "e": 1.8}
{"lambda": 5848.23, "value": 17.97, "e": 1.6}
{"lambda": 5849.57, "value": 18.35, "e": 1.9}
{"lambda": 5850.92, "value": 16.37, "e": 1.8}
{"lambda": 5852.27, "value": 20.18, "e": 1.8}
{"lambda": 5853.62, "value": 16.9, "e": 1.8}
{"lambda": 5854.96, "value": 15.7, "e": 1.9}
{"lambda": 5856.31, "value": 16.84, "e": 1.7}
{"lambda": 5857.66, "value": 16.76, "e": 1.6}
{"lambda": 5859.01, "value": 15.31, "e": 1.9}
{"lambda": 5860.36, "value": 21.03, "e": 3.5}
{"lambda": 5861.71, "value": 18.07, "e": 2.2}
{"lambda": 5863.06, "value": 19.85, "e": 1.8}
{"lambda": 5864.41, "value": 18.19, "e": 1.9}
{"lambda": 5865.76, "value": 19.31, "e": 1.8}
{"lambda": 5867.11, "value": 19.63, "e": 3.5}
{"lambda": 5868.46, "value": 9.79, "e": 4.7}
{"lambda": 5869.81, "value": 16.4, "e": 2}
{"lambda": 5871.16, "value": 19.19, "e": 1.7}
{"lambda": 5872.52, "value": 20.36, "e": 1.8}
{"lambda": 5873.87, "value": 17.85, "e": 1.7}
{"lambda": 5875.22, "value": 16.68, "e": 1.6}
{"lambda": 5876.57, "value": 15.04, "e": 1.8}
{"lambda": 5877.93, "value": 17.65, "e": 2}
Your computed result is -3.3 Ang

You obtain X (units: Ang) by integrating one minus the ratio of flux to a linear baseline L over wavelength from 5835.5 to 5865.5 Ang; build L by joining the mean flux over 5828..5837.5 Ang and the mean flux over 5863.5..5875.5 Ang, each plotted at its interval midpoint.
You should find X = 1.1 Ang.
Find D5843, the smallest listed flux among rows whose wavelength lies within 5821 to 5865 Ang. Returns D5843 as 14.3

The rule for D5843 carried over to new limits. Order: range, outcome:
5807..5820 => 5.83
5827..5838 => 16.7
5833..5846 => 16.48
